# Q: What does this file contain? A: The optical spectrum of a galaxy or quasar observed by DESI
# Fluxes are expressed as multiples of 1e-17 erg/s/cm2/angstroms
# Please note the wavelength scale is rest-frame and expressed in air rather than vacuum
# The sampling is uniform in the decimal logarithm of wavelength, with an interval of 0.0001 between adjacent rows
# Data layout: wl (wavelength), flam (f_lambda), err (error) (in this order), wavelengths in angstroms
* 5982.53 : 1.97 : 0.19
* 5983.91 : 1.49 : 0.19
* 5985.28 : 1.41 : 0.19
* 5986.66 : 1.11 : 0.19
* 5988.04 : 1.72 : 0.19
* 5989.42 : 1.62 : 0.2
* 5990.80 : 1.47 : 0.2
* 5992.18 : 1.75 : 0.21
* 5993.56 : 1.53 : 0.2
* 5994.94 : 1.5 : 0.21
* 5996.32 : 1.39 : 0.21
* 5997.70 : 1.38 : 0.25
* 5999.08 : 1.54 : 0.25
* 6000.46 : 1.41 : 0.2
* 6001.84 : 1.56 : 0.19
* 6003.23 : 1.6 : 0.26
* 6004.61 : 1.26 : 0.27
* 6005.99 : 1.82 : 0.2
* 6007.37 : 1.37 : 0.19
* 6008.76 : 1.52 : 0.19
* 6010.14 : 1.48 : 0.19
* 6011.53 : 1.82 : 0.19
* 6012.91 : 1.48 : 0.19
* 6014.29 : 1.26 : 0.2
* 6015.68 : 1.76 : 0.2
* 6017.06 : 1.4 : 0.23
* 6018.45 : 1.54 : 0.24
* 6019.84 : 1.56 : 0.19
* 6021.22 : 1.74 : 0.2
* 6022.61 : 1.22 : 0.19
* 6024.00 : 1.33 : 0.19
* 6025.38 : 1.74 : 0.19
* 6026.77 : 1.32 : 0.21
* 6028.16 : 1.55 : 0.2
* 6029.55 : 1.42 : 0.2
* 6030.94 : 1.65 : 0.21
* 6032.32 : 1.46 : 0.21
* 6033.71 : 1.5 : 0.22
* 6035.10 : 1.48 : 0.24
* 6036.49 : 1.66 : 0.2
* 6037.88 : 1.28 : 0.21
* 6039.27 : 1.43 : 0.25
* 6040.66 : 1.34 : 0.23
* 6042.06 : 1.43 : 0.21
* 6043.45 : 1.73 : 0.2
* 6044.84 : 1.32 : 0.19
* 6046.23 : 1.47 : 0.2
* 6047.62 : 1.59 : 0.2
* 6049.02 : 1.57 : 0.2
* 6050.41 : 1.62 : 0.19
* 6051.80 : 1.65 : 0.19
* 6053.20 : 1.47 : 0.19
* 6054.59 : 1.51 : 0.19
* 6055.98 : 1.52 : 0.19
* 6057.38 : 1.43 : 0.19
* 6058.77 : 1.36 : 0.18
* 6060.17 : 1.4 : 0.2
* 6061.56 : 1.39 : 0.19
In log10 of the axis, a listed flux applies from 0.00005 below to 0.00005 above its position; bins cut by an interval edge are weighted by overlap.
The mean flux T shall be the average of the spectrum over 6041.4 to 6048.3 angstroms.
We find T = 1.51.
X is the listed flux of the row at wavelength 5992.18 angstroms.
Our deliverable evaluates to 1.75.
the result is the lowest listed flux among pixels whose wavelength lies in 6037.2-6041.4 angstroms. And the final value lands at 1.28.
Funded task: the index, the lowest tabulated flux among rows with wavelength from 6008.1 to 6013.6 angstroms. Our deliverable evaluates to 1.48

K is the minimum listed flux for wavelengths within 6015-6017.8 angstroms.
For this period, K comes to 1.4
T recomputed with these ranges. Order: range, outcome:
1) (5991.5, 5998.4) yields 1.51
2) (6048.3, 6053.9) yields 1.58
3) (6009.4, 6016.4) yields 1.56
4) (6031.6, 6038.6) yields 1.48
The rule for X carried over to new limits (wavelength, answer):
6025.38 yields 1.74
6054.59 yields 1.51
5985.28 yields 1.41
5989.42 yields 1.62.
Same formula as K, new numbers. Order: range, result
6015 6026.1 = 1.22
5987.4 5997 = 1.39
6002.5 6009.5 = 1.26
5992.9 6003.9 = 1.38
